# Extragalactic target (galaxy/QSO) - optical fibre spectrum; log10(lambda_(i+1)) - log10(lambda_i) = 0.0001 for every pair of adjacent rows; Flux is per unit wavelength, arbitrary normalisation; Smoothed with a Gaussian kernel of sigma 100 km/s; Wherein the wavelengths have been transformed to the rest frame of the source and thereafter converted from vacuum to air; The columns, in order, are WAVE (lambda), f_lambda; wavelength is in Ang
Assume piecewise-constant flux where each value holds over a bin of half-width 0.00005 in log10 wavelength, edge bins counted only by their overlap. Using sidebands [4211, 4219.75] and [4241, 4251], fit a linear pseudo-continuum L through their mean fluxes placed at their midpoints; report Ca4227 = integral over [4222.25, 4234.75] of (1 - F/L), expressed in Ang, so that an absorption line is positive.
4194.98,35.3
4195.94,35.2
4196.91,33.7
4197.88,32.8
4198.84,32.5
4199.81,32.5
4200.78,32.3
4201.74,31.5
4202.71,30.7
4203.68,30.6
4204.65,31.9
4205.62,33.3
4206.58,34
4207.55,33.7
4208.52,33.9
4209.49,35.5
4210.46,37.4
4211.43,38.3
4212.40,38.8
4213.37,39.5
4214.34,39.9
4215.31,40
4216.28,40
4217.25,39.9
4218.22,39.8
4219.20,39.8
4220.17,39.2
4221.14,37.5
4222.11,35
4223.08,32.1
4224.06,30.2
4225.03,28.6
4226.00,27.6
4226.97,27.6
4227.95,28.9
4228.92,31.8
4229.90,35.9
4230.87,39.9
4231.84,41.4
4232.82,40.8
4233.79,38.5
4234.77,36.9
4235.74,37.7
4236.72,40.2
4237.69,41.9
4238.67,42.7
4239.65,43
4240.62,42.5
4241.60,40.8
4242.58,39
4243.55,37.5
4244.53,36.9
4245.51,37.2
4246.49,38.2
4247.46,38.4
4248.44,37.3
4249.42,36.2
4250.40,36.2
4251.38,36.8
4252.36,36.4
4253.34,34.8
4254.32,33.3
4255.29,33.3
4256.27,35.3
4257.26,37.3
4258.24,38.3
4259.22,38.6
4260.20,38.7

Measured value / 1.6 Ang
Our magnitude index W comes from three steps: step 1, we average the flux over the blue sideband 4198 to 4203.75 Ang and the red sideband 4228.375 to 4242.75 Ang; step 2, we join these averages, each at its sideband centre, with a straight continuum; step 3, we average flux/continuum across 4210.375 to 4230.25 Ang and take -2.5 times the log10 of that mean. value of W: 0.012 mag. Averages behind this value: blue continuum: 31.9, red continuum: 39.5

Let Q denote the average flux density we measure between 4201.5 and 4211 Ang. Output 33.3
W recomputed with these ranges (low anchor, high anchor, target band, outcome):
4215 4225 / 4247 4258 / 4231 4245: -0.103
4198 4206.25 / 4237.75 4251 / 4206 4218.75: -0.121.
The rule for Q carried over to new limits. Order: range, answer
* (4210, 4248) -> 37.5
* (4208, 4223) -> 38.1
